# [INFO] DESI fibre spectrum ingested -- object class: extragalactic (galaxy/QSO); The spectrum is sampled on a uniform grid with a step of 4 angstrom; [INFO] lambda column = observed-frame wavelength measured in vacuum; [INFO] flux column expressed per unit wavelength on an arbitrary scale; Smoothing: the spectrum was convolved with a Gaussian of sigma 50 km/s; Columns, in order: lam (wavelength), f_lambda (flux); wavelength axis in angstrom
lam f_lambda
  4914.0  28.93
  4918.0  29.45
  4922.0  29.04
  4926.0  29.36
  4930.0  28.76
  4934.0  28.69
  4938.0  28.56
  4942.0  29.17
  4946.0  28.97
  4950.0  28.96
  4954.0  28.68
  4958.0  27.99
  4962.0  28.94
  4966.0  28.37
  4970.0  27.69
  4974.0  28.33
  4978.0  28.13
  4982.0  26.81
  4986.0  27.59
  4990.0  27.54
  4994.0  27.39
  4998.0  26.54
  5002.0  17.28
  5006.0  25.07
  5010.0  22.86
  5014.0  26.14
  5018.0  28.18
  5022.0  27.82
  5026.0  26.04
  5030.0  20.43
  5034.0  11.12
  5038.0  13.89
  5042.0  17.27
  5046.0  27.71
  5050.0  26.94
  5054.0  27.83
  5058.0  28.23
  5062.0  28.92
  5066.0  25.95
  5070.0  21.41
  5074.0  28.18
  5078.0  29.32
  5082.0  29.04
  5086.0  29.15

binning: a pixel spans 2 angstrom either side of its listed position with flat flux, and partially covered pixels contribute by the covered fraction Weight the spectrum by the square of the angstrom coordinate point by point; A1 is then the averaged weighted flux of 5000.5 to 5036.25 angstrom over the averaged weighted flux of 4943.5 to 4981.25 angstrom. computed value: 0.82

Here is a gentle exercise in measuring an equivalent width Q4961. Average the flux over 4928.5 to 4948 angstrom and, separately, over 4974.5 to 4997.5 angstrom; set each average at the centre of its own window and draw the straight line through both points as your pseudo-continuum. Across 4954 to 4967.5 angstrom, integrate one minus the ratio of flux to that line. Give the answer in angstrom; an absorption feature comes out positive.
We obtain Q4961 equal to -0.1 angstrom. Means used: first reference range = 28.8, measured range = 28.5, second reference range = 27.5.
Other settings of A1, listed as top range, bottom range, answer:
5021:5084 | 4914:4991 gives 0.89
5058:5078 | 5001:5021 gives 1.12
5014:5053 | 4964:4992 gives 0.83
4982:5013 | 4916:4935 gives 0.89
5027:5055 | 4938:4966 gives 0.75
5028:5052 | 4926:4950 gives 0.71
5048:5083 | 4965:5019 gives 1.07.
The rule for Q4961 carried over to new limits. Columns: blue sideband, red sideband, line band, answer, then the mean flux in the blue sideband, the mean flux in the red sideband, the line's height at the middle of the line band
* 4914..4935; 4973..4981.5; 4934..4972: -0.2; 29.1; 28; 28.5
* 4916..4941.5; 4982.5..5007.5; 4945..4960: -0.5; 29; 25.3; 27.7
